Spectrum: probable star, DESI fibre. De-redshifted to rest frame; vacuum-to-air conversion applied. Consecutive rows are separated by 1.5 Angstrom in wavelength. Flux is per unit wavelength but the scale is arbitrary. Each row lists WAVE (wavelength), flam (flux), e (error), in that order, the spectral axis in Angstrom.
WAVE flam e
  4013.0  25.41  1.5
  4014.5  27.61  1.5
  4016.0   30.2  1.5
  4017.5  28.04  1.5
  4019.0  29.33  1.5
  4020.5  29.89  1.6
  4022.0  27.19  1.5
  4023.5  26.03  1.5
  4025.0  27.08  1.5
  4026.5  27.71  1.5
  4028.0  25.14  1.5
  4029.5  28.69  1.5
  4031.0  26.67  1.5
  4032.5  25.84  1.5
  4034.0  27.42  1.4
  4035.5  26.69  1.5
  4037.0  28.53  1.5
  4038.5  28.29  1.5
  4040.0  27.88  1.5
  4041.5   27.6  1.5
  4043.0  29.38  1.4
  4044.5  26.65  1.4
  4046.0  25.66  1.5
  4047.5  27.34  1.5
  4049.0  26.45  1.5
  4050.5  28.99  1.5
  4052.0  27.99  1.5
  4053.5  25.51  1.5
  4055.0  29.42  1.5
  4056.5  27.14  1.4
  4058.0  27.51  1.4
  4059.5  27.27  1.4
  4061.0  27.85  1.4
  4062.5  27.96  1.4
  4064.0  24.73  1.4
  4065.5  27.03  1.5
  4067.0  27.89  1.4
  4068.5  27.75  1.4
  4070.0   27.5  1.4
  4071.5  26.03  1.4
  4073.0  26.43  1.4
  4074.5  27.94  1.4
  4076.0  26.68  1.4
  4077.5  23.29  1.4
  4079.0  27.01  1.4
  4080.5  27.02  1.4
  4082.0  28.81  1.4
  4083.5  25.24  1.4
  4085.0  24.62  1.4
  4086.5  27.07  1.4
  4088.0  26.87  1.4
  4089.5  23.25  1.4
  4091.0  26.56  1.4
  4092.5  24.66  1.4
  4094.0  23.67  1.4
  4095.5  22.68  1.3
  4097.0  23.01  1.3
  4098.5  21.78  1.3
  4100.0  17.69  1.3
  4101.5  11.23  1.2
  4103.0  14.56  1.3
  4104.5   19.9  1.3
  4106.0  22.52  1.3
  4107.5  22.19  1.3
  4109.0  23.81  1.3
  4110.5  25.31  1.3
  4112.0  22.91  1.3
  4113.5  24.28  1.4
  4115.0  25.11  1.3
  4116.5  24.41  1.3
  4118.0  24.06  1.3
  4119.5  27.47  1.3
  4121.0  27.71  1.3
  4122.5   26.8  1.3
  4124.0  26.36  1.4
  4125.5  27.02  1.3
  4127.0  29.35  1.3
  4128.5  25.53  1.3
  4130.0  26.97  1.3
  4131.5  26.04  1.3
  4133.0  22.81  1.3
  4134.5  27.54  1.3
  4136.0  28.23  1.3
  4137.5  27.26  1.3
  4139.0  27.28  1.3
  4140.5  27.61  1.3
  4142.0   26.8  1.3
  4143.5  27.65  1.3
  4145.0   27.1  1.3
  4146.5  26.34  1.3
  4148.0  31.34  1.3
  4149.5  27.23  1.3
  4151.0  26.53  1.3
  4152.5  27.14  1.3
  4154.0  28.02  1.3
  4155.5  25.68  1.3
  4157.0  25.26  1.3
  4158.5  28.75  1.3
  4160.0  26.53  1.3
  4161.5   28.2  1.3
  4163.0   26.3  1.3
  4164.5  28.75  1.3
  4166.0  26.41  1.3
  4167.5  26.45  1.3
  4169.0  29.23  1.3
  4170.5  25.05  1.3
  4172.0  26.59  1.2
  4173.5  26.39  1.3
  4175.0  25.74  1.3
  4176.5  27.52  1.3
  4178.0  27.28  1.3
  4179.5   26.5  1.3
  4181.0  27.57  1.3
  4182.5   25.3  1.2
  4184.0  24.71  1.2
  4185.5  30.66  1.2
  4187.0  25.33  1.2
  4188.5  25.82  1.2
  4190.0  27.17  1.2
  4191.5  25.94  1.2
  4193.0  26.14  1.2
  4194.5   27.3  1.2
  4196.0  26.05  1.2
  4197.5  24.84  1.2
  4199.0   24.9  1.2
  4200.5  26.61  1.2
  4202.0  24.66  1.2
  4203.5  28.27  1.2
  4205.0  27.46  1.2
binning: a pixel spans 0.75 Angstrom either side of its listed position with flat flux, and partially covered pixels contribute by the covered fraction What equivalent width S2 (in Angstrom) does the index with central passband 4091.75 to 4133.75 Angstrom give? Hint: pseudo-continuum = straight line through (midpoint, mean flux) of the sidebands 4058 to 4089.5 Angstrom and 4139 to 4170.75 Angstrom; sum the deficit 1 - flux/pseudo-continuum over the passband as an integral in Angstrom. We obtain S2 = 5.32 Angstrom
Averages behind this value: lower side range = 26.7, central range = 23.6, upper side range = 27.3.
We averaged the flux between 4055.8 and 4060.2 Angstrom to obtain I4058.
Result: 27.3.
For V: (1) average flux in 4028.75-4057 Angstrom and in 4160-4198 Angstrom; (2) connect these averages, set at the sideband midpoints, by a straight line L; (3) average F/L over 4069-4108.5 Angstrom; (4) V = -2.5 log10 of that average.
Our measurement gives 0.15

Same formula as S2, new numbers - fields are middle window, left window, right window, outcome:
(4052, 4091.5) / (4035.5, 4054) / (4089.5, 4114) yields -3.20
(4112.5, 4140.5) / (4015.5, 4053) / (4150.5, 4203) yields 0.64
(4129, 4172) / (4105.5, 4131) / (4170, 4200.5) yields -1.98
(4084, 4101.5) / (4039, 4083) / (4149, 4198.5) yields 2.44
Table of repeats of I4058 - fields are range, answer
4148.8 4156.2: 26.9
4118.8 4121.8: 27.6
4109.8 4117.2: 24.4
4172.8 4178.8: 26.7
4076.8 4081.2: 25.8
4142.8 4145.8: 27.4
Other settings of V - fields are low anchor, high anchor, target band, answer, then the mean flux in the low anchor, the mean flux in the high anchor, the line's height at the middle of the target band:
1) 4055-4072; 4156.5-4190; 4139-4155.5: -0.021 mag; 27.3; 26.9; 27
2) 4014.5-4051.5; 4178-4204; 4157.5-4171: -0.030 mag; 27.6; 26.3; 26.6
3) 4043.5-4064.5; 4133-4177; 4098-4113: 0.320 mag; 27.2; 27.1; 27.2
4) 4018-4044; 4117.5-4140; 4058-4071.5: 0.004 mag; 27.6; 26.7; 27.3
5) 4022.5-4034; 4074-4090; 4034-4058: -0.039 mag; 26.8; 26.2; 26.6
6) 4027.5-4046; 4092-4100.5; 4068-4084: -0.115 mag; 27.4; 22.3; 24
